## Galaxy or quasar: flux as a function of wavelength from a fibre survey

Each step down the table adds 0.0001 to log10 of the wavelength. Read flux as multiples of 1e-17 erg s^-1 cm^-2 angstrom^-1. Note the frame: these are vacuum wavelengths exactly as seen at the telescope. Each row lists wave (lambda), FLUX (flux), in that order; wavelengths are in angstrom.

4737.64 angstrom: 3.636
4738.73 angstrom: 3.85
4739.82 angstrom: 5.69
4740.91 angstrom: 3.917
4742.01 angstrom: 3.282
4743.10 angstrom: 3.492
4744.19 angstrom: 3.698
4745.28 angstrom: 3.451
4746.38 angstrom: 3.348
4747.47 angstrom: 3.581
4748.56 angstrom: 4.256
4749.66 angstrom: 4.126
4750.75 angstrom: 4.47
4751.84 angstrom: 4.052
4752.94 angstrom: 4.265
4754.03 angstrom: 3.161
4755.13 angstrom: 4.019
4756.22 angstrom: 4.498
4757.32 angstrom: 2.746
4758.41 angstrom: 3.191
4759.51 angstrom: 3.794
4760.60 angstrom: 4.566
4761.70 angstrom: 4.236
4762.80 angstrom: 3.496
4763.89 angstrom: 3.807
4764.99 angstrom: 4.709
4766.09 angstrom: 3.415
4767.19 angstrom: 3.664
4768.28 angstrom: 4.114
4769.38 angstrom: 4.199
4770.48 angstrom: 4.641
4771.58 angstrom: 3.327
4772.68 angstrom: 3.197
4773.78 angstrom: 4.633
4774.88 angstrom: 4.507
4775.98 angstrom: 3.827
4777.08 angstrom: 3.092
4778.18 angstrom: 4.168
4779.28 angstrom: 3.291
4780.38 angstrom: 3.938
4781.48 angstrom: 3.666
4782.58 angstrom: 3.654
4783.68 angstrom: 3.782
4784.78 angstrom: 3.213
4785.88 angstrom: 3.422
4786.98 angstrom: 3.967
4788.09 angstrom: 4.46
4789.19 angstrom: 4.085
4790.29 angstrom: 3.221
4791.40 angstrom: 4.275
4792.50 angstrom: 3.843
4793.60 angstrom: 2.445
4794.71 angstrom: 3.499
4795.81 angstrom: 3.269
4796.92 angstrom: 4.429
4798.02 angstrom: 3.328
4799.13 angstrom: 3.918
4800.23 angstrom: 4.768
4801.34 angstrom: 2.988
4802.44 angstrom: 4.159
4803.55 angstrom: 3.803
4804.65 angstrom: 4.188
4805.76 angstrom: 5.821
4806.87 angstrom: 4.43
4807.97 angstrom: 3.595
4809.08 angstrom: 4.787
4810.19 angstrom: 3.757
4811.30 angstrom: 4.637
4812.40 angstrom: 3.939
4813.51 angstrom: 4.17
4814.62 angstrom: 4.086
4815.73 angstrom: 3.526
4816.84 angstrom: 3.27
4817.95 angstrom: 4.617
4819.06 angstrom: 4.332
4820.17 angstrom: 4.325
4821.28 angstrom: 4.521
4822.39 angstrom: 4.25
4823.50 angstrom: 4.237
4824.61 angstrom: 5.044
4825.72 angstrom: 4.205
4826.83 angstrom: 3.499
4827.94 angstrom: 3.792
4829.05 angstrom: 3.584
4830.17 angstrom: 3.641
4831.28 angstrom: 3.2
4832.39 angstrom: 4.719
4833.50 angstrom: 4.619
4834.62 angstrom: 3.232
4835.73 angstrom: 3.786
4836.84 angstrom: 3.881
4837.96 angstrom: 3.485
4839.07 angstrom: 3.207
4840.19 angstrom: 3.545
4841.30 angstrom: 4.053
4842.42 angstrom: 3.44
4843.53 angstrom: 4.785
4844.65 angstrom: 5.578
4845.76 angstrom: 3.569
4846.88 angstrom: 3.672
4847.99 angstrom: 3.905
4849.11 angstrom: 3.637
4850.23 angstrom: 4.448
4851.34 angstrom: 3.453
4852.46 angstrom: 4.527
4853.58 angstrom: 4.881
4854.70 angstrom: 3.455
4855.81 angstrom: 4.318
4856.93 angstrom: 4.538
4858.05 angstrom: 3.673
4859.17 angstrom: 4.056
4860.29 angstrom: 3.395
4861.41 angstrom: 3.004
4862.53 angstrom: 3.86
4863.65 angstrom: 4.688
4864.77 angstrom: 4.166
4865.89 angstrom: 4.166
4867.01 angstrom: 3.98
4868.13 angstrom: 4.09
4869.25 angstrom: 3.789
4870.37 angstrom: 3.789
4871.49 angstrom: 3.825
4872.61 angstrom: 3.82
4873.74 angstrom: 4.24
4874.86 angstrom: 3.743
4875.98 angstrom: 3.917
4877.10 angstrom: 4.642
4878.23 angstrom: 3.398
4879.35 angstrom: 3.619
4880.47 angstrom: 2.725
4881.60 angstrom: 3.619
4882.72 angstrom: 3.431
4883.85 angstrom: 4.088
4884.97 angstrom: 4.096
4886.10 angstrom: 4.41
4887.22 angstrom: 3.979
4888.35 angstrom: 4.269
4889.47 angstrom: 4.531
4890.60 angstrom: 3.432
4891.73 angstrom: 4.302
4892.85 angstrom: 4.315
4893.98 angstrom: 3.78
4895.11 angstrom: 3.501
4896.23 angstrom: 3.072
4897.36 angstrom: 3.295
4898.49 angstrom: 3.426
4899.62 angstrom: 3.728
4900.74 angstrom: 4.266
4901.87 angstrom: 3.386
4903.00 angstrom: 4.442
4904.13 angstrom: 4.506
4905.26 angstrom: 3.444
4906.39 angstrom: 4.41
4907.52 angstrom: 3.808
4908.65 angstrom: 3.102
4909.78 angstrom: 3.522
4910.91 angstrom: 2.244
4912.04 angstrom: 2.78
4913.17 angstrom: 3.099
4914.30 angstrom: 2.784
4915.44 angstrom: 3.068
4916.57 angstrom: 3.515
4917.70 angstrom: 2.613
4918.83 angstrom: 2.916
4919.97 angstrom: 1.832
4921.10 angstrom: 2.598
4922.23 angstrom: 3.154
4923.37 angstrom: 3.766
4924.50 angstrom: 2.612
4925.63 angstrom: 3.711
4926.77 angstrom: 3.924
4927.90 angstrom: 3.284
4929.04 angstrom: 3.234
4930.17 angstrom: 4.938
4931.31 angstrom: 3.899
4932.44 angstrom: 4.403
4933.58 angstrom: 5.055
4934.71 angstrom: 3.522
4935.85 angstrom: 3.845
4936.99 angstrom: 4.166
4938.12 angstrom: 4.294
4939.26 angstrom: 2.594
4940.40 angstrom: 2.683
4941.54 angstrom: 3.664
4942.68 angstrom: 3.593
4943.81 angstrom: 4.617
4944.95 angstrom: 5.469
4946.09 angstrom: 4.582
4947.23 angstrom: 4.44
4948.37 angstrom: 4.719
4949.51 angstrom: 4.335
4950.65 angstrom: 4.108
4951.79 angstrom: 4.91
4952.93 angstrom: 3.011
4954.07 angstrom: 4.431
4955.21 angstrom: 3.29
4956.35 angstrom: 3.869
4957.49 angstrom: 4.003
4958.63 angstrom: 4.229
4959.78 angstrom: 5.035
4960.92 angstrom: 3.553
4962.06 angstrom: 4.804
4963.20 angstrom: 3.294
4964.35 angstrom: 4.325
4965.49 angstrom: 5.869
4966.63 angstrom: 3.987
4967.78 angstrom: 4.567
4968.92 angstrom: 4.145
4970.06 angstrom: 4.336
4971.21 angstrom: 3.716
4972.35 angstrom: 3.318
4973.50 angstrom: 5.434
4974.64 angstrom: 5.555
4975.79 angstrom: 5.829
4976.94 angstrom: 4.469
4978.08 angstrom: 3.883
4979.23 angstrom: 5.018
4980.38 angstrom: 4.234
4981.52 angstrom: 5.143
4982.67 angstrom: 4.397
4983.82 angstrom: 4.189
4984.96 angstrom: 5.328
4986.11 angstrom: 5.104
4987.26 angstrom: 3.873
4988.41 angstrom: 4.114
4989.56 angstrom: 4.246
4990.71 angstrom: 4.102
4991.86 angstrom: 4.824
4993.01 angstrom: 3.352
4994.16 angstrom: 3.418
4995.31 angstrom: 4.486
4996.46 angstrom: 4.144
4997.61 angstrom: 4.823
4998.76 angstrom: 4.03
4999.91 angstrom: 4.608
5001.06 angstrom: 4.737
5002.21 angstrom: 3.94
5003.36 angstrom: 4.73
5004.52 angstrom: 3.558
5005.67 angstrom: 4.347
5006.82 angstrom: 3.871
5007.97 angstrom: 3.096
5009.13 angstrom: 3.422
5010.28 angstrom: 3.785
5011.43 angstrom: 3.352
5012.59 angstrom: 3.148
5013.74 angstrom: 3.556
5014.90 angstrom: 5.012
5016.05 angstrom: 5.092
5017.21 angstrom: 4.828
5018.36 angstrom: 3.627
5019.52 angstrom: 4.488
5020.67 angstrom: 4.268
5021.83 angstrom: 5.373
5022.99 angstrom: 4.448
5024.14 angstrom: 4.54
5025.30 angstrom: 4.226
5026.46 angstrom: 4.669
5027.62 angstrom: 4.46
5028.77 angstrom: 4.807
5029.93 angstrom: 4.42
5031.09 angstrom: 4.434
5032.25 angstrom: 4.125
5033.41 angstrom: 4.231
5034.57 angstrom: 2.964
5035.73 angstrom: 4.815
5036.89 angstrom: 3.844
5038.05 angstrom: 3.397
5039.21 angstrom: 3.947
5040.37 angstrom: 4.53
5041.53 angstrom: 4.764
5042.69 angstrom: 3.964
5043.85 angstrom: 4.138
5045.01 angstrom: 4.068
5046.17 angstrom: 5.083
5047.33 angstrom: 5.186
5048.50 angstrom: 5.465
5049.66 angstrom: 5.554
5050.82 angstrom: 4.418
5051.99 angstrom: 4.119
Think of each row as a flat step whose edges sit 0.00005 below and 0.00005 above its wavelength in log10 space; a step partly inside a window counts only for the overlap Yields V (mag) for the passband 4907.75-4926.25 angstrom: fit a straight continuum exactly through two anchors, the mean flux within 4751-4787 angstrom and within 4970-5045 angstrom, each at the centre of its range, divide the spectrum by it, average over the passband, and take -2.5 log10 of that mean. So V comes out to 0.35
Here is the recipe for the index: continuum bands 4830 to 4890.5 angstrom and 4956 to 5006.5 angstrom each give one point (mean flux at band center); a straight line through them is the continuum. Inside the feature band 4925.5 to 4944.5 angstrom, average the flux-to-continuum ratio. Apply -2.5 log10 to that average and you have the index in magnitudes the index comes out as 0.09 mag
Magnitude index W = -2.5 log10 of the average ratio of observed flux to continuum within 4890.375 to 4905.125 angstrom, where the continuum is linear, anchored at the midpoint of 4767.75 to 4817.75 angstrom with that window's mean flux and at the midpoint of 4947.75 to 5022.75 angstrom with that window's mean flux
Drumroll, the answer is 0.09 mag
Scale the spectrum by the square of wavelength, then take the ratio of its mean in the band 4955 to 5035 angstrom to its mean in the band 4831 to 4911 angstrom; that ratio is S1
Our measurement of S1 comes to 1.2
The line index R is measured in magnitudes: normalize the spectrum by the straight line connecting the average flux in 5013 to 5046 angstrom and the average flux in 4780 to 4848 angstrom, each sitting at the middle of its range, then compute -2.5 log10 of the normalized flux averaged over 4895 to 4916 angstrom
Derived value 0.19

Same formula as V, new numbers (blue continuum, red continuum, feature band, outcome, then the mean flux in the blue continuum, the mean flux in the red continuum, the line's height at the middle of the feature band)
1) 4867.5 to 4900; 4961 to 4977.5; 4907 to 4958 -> 0.161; 3.82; 4.52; 4.22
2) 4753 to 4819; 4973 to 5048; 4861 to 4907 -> 0.055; 3.89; 4.34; 4.09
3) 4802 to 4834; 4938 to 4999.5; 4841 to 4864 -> 0.041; 4.16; 4.29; 4.19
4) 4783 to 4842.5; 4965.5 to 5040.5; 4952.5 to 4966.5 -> 0.017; 3.93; 4.3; 4.22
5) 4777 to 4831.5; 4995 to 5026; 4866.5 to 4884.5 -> 0.064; 3.94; 4.2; 4.03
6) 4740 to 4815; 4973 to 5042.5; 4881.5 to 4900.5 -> 0.068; 3.89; 4.32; 4.1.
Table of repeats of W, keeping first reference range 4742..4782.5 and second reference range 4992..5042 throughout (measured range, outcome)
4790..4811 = -0.013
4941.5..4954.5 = -0.067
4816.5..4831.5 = -0.039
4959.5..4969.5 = -0.069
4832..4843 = 0.044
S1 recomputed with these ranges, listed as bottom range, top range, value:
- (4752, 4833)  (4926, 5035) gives 1.16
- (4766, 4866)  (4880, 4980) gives 1.03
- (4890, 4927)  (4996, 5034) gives 1.31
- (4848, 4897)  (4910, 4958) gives 0.96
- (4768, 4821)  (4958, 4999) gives 1.21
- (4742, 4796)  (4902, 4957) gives 1.04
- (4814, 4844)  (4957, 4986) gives 1.21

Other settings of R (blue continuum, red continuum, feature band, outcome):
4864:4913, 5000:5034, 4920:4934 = 0.085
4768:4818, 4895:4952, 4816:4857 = -0.056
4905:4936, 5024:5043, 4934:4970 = -0.142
